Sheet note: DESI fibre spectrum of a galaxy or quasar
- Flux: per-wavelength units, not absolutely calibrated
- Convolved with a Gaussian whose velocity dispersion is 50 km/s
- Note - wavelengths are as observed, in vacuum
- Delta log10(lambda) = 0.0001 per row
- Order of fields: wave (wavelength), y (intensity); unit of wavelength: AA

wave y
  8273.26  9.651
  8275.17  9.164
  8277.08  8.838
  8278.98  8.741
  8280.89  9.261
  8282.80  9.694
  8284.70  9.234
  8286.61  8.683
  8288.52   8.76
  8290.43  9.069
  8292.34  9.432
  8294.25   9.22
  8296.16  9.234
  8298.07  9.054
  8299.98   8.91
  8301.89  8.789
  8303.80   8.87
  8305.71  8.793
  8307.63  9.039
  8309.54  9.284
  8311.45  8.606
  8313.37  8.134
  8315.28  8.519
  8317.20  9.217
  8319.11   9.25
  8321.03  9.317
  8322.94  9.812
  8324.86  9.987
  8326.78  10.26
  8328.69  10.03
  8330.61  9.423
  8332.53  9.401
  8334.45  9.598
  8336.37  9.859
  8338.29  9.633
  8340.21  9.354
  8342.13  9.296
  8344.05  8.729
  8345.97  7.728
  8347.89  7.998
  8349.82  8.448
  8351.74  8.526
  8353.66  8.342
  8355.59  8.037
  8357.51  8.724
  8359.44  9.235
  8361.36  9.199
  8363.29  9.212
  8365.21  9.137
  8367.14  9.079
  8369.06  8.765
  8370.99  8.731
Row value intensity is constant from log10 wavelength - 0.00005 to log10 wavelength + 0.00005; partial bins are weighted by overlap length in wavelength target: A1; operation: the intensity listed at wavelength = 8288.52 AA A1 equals 8.76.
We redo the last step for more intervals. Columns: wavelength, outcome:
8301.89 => 8.789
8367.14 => 9.079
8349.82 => 8.448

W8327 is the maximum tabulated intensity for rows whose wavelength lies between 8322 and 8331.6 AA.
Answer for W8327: 10.26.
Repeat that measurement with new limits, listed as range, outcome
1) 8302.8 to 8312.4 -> 9.284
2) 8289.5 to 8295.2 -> 9.432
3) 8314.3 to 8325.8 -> 9.987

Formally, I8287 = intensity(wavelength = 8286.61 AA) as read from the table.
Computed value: 8.683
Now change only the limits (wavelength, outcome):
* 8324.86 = 9.987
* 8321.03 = 9.317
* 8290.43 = 9.069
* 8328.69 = 10.03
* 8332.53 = 9.401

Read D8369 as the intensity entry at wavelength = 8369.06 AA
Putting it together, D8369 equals 8.765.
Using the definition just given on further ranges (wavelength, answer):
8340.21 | 9.354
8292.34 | 9.432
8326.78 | 10.26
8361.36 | 9.199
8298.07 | 9.054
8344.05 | 8.729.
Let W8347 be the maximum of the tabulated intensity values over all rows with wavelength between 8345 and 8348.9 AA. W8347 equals 7.998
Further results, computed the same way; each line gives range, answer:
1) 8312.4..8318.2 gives 9.217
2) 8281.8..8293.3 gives 9.694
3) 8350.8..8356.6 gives 8.526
